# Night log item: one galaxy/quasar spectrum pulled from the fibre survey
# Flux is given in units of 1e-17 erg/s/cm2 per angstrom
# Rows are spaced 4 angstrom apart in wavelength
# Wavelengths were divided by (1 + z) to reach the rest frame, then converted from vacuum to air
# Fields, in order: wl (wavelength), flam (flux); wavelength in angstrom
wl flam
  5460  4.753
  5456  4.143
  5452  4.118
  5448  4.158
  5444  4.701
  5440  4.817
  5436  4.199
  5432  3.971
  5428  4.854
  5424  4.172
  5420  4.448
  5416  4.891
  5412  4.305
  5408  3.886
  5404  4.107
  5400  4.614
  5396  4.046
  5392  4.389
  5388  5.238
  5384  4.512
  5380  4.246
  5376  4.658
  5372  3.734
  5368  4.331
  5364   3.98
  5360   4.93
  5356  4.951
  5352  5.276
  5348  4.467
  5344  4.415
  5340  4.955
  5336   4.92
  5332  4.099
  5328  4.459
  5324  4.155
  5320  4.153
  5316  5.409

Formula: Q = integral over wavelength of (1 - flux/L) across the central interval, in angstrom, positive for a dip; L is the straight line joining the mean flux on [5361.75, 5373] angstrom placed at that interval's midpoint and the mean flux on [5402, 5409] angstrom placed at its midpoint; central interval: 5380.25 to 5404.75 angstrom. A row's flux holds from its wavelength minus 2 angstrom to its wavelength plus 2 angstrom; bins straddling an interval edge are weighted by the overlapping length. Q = -2.8 angstrom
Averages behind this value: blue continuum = 4.06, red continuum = 4.01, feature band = 4.49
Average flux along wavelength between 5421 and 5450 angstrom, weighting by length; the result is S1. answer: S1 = 4.41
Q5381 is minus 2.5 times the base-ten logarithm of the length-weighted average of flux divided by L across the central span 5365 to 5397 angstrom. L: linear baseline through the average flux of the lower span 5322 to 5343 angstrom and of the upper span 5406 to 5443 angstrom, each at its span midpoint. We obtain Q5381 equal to 0.02 mag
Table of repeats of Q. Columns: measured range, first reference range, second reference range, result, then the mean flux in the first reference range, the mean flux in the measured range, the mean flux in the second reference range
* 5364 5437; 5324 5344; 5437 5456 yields 1.7 angstrom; 4.54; 4.36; 4.4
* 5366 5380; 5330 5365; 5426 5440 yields 1.1 angstrom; 4.69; 4.24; 4.41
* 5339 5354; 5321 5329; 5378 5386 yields -1.6 angstrom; 4.27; 4.77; 4.38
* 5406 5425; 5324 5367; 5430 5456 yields 0.2 angstrom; 4.62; 4.35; 4.31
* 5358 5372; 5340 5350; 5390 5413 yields 0.4 angstrom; 4.54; 4.32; 4.22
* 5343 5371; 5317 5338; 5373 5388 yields -0.8 angstrom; 4.41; 4.6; 4.52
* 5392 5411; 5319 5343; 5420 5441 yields 0.9 angstrom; 4.47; 4.19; 4.39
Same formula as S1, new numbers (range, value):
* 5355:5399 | 4.45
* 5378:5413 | 4.37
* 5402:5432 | 4.35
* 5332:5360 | 4.79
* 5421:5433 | 4.37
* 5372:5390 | 4.56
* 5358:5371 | 4.36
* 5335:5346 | 4.75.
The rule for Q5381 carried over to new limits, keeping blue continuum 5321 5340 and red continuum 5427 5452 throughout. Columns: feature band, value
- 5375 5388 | -0.035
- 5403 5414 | 0.082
